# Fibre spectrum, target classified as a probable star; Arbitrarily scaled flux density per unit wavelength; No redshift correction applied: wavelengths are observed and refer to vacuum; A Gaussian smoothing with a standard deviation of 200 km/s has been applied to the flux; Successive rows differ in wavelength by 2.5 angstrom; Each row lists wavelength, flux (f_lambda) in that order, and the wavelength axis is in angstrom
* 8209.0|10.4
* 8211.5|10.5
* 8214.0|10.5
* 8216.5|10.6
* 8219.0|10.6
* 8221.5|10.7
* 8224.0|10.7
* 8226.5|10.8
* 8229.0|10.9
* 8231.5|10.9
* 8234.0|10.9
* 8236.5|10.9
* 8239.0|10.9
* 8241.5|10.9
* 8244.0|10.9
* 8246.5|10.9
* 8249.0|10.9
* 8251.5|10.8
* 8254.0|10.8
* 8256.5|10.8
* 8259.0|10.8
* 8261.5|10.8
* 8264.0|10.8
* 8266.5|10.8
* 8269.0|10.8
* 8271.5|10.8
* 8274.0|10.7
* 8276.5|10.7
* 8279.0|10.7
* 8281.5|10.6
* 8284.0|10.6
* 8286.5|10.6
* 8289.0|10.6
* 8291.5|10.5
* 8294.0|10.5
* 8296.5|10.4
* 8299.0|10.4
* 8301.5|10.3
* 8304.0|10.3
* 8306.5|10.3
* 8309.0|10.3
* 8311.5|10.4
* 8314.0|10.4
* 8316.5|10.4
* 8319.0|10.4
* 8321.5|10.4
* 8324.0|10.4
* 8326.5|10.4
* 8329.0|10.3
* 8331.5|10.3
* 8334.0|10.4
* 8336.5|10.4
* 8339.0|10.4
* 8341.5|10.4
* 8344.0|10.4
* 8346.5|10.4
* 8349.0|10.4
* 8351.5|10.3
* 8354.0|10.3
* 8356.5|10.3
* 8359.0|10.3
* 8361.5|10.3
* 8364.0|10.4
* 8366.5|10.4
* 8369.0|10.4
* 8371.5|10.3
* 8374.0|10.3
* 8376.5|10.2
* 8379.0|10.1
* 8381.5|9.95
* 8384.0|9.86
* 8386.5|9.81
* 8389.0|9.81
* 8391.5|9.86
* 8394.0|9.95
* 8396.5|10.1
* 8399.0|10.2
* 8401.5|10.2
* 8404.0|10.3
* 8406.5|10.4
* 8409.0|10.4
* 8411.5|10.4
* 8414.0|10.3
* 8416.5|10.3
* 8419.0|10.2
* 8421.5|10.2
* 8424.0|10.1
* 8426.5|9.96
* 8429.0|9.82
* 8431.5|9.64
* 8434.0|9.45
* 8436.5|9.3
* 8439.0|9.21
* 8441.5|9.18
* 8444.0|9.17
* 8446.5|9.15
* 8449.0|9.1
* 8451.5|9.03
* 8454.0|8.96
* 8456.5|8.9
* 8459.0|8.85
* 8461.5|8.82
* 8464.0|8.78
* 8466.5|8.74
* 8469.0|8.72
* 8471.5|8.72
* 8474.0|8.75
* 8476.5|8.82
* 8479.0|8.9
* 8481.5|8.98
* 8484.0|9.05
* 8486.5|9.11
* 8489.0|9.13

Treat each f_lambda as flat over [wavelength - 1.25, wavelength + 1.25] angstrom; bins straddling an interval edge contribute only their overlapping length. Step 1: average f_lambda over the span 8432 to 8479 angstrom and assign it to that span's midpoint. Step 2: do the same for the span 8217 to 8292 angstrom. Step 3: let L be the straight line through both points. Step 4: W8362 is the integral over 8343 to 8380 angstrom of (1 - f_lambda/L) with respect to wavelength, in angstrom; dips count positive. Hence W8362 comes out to -1.9 angstrom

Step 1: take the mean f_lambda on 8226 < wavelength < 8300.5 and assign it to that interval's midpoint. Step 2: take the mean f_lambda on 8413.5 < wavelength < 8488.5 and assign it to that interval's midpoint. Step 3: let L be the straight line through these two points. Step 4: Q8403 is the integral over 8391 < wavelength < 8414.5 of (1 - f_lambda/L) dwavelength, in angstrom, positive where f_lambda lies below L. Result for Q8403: -1.4 angstrom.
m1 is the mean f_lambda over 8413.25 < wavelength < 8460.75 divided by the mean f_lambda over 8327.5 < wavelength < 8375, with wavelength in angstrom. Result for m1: 0.92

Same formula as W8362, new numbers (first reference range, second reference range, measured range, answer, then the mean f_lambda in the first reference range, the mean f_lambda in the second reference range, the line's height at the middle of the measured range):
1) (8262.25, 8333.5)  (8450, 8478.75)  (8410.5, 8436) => -2.11 angstrom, 10.5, 8.83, 9.24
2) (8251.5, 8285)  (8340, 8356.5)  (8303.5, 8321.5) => 0.29 angstrom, 10.7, 10.4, 10.5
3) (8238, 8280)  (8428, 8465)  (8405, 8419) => -1.31 angstrom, 10.8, 9.16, 9.46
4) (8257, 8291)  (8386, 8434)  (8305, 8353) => 0.40 angstrom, 10.7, 10.1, 10.5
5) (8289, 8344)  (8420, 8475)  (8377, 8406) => -0.94 angstrom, 10.4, 9.21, 9.71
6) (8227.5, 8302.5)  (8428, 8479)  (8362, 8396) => -1.38 angstrom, 10.7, 9.05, 9.71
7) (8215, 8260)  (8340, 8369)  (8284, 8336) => 0.62 angstrom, 10.8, 10.4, 10.5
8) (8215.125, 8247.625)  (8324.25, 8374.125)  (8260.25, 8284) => -0.18 angstrom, 10.8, 10.4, 10.7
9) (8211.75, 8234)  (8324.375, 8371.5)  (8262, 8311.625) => -0.14 angstrom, 10.7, 10.4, 10.5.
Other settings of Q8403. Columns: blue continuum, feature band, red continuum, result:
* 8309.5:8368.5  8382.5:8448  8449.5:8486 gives -2.8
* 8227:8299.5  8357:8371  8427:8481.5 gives -0.7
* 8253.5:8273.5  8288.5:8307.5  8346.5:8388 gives 0.4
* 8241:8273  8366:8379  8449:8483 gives -0.7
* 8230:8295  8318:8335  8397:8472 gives -0.1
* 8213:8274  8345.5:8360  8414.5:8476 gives -0.5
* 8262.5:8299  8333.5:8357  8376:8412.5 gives -0.1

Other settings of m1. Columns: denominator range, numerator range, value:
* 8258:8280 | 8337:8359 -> 0.96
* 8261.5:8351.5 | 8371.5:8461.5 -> 0.93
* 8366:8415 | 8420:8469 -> 0.91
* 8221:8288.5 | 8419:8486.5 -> 0.85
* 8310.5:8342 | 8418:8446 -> 0.93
